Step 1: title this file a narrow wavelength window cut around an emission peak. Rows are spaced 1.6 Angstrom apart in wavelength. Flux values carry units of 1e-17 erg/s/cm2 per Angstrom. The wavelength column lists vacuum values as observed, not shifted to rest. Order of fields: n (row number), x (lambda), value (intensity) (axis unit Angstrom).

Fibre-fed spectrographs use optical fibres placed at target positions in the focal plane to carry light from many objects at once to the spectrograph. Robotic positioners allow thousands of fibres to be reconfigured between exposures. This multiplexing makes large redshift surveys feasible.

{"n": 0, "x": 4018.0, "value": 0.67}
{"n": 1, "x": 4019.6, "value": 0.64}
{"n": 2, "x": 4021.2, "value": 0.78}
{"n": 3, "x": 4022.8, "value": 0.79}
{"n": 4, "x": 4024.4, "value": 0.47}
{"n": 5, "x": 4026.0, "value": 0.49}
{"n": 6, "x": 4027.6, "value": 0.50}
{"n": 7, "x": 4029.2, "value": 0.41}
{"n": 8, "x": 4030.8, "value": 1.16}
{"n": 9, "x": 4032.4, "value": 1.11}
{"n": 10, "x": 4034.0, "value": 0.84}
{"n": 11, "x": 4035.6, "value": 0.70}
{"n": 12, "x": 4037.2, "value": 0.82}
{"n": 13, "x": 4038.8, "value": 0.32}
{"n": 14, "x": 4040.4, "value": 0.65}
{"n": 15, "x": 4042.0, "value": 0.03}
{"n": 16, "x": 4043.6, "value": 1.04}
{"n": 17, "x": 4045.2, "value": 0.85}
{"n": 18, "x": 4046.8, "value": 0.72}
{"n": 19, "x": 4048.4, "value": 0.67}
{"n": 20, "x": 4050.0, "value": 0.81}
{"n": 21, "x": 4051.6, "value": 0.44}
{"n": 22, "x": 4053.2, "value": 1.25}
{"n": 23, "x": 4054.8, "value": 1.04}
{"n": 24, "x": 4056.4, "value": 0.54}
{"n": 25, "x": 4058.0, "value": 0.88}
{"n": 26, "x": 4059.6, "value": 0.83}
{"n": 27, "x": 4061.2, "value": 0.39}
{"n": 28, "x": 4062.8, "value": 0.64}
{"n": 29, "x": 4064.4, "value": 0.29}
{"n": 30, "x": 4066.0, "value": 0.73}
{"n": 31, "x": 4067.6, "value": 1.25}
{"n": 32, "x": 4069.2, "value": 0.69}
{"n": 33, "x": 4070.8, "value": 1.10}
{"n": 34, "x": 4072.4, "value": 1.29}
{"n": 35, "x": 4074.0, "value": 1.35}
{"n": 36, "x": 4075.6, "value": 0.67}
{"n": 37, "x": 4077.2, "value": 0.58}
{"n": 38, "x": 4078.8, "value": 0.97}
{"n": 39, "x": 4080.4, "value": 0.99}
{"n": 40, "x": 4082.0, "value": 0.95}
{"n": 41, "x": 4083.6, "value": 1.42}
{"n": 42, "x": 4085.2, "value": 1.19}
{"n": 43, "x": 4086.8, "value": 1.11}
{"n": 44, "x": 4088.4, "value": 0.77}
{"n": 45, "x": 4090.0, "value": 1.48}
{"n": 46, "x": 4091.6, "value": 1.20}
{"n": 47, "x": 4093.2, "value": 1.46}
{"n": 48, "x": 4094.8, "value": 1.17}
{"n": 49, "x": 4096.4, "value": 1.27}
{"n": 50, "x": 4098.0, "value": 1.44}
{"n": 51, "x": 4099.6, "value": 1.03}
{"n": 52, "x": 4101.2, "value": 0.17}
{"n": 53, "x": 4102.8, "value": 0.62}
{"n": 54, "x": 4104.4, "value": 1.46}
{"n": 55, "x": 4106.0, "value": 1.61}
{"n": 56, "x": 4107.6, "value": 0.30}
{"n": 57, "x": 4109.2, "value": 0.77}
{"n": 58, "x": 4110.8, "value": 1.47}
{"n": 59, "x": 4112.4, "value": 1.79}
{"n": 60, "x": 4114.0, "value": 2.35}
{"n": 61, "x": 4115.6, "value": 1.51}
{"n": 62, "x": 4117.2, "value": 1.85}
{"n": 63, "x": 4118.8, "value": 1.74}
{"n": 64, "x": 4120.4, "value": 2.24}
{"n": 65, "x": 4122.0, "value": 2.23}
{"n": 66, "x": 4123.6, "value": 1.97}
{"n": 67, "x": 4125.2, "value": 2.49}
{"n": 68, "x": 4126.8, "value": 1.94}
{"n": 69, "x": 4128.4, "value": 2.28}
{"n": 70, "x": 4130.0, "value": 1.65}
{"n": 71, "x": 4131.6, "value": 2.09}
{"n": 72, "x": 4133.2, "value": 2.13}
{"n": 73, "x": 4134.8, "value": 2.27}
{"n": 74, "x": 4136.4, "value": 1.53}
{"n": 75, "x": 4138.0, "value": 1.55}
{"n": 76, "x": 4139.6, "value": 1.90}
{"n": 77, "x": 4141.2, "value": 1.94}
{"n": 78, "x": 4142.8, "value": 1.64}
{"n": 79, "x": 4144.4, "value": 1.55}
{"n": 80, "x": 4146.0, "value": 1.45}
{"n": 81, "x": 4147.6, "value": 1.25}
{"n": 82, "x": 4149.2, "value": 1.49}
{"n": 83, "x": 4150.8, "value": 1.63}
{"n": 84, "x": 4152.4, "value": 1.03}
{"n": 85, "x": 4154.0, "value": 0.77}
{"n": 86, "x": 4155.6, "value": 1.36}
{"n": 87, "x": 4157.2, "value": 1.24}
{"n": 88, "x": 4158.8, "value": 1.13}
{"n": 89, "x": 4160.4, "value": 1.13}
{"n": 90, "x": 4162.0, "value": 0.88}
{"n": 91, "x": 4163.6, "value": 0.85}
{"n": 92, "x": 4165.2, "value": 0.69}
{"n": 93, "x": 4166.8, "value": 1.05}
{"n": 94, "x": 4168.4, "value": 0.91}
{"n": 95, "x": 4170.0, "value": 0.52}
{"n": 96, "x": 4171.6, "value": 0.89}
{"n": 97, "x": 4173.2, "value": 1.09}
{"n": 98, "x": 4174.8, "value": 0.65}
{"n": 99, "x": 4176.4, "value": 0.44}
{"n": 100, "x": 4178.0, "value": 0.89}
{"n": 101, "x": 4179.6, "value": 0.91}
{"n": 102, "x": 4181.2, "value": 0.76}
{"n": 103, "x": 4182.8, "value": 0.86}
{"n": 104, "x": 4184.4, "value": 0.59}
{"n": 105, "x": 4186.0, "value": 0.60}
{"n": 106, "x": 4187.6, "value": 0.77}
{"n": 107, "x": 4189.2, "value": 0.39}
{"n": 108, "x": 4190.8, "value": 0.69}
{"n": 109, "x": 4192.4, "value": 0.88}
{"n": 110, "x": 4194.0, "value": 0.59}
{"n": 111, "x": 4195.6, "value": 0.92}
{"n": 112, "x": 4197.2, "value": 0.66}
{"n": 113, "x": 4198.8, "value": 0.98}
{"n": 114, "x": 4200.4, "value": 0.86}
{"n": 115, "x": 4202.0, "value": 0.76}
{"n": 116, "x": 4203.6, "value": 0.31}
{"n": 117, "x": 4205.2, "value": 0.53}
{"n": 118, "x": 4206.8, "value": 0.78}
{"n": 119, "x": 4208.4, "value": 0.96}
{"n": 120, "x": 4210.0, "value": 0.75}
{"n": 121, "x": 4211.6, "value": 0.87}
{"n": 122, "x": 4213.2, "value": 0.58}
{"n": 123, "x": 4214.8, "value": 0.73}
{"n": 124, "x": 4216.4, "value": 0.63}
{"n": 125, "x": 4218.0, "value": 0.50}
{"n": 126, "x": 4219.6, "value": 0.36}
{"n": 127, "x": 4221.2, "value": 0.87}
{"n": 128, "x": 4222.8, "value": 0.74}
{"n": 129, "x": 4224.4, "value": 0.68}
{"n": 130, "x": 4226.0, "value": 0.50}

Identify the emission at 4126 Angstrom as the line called C IV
